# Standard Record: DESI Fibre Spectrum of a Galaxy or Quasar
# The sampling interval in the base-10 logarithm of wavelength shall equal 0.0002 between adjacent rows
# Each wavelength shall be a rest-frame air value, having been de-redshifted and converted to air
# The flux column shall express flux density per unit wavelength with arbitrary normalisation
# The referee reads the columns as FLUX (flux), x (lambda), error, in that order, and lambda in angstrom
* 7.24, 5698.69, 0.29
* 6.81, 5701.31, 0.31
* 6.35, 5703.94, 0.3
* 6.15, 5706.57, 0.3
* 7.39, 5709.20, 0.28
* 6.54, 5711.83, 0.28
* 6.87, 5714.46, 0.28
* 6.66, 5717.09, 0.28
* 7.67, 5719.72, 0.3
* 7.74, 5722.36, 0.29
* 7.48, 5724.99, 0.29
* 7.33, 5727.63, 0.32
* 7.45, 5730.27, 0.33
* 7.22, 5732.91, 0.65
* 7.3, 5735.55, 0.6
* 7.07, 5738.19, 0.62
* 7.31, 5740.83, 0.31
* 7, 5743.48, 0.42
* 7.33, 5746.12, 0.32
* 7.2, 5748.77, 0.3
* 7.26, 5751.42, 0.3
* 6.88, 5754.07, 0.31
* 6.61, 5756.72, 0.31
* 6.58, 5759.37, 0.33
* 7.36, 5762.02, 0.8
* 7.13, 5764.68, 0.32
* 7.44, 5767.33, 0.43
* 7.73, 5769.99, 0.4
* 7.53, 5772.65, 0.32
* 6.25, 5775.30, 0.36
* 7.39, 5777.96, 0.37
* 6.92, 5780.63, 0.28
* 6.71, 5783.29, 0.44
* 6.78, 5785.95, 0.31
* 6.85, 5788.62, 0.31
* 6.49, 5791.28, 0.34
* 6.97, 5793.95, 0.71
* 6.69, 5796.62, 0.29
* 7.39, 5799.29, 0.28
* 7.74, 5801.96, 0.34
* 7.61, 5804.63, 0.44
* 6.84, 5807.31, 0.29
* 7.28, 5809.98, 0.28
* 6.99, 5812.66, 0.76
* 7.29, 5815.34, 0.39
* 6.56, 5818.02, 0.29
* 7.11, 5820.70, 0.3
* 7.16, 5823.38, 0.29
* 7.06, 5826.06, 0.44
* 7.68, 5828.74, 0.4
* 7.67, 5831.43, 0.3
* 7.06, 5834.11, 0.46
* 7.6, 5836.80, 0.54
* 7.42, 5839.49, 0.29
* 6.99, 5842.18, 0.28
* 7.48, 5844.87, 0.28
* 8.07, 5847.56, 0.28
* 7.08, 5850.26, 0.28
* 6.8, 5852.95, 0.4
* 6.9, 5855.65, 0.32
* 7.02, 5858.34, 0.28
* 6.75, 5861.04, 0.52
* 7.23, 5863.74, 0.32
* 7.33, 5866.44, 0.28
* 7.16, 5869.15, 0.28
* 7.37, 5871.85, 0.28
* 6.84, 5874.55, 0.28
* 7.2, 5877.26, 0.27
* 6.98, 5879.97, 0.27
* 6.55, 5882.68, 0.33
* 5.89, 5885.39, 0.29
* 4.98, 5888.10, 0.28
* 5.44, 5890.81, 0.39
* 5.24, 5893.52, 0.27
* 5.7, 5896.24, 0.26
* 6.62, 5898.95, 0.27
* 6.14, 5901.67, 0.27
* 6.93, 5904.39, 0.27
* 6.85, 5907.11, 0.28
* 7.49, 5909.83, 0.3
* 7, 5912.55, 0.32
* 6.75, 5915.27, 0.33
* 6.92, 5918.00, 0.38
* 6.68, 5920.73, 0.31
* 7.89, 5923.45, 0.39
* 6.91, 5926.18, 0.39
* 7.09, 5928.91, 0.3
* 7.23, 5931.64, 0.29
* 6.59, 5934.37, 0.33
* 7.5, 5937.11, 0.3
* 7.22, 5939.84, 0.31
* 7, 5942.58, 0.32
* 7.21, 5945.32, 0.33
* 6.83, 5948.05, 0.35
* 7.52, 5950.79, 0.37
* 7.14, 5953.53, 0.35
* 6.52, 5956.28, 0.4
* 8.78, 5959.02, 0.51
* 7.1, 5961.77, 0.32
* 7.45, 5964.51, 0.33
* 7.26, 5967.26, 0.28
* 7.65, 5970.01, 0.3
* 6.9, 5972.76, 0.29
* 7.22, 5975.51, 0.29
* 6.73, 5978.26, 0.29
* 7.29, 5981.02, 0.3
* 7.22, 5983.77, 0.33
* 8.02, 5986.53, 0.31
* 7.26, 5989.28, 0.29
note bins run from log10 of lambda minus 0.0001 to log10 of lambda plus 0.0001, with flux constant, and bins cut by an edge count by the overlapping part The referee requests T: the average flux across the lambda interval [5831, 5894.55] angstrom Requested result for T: 6.87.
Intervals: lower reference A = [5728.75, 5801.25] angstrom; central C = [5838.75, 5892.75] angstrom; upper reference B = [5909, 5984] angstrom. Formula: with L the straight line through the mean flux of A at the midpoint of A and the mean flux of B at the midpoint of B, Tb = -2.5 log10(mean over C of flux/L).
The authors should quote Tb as 0.04 mag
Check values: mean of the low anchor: 7.07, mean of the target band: 6.85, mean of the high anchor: 7.18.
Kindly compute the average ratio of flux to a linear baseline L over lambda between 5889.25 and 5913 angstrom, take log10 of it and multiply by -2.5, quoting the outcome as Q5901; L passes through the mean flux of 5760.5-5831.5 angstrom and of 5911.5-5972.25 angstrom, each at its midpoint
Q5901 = 0.13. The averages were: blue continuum 7.12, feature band 6.35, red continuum 7.19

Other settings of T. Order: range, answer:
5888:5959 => 6.82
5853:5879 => 7.07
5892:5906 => 6.13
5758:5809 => 7.08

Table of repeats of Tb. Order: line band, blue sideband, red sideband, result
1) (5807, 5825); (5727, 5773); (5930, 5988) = 0.026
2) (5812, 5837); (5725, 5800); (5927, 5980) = -0.013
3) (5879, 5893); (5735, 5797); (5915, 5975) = 0.208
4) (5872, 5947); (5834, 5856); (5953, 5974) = 0.096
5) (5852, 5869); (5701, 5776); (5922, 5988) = 0.027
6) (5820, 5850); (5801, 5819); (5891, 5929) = -0.049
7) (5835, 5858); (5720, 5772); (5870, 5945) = -0.055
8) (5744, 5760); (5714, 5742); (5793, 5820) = 0.038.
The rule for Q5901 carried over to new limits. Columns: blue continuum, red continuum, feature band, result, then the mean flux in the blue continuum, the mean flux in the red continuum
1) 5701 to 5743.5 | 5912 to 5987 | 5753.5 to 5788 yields 0.01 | 7.09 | 7.19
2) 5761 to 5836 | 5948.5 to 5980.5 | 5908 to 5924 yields 0.02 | 7.13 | 7.28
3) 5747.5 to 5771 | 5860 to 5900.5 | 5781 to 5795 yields 0.03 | 7.12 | 6.48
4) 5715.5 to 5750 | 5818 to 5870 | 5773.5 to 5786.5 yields 0.06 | 7.29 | 7.22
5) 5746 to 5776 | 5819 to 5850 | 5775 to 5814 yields 0.03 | 7.12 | 7.37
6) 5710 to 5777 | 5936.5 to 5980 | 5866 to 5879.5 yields 0.01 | 7.16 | 7.25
